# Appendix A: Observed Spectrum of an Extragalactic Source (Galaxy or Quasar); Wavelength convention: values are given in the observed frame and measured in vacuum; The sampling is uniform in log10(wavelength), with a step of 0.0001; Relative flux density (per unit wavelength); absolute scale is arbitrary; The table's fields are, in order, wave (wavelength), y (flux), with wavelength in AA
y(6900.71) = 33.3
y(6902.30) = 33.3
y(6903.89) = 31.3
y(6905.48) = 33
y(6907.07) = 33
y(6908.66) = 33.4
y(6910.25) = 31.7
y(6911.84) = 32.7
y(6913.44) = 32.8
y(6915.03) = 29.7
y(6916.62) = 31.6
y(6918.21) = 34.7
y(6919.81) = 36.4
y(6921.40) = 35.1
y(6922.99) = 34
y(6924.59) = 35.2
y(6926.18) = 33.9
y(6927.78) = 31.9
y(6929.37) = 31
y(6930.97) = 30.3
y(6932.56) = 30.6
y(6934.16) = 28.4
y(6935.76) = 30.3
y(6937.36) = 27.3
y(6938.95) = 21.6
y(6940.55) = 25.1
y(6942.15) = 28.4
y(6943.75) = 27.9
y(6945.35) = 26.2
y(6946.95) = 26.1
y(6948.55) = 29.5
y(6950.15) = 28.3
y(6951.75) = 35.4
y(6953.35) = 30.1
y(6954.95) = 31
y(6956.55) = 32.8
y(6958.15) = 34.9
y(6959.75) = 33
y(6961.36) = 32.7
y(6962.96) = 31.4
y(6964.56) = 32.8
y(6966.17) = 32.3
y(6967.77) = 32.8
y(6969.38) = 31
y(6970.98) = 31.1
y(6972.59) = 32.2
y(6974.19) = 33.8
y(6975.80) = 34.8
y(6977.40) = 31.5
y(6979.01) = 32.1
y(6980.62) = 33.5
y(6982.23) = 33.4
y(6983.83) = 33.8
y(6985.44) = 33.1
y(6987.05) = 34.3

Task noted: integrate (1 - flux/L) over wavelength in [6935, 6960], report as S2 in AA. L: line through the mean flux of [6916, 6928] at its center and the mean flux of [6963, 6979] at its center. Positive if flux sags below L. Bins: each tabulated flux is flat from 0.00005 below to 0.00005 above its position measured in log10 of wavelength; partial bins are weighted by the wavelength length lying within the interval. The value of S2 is 3.1 AA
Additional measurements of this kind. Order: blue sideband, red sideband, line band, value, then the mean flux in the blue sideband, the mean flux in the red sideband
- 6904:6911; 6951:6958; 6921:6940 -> 1.2 AA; 32.6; 32.6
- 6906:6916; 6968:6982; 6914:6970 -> 2.4 AA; 32.2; 32.5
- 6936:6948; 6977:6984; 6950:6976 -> -2.2 AA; 26.3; 32.9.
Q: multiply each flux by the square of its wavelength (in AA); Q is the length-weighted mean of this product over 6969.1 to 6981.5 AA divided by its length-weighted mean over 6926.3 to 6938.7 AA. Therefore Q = 1.1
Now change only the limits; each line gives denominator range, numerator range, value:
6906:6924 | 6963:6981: 0.99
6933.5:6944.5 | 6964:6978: 1.22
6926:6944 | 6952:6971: 1.13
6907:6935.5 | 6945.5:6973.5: 0.98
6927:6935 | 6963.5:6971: 1.06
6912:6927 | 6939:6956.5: 0.86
